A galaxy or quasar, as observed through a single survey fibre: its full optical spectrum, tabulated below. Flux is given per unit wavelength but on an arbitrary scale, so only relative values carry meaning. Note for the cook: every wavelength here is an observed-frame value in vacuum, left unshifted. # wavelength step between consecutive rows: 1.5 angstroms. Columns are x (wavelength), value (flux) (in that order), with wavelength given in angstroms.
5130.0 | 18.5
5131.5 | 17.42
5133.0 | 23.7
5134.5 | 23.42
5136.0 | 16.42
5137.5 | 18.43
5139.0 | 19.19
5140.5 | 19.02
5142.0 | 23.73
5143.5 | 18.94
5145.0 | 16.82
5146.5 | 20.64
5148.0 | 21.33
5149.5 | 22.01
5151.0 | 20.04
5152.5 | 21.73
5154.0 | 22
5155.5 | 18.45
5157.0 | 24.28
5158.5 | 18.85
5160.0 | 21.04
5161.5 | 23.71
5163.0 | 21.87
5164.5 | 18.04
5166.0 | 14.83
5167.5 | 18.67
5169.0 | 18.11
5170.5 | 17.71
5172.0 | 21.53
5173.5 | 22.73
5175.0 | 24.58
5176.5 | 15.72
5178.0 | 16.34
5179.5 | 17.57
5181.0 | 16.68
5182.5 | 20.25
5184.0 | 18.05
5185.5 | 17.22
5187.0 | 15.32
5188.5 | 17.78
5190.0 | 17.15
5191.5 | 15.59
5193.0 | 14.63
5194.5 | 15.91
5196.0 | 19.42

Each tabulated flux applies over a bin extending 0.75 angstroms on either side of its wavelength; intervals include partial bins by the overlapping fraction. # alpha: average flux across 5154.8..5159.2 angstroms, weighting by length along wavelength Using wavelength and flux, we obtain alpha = 20.6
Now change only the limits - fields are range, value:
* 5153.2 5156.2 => 20.3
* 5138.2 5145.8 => 19.5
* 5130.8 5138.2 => 19.9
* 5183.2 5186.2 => 17.7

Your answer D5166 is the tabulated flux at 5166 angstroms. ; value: 14.83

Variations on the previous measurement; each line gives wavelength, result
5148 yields 21.33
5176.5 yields 15.72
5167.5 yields 18.67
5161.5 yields 23.71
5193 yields 14.63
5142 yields 23.73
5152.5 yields 21.73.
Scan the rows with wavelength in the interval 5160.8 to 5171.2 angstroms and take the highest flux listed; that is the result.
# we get 23.71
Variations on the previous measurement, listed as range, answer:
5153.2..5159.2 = 24.28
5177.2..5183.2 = 20.25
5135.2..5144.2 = 23.73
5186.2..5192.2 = 17.78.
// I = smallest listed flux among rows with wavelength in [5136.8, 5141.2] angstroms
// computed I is 18.43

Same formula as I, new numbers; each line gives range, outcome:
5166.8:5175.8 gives 17.71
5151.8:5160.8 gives 18.45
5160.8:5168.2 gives 14.83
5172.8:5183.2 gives 15.72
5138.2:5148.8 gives 16.82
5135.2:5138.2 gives 16.42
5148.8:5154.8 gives 20.04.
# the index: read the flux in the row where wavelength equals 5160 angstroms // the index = 21.04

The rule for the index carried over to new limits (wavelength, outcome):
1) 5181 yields 16.68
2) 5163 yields 21.87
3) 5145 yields 16.82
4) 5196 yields 19.42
